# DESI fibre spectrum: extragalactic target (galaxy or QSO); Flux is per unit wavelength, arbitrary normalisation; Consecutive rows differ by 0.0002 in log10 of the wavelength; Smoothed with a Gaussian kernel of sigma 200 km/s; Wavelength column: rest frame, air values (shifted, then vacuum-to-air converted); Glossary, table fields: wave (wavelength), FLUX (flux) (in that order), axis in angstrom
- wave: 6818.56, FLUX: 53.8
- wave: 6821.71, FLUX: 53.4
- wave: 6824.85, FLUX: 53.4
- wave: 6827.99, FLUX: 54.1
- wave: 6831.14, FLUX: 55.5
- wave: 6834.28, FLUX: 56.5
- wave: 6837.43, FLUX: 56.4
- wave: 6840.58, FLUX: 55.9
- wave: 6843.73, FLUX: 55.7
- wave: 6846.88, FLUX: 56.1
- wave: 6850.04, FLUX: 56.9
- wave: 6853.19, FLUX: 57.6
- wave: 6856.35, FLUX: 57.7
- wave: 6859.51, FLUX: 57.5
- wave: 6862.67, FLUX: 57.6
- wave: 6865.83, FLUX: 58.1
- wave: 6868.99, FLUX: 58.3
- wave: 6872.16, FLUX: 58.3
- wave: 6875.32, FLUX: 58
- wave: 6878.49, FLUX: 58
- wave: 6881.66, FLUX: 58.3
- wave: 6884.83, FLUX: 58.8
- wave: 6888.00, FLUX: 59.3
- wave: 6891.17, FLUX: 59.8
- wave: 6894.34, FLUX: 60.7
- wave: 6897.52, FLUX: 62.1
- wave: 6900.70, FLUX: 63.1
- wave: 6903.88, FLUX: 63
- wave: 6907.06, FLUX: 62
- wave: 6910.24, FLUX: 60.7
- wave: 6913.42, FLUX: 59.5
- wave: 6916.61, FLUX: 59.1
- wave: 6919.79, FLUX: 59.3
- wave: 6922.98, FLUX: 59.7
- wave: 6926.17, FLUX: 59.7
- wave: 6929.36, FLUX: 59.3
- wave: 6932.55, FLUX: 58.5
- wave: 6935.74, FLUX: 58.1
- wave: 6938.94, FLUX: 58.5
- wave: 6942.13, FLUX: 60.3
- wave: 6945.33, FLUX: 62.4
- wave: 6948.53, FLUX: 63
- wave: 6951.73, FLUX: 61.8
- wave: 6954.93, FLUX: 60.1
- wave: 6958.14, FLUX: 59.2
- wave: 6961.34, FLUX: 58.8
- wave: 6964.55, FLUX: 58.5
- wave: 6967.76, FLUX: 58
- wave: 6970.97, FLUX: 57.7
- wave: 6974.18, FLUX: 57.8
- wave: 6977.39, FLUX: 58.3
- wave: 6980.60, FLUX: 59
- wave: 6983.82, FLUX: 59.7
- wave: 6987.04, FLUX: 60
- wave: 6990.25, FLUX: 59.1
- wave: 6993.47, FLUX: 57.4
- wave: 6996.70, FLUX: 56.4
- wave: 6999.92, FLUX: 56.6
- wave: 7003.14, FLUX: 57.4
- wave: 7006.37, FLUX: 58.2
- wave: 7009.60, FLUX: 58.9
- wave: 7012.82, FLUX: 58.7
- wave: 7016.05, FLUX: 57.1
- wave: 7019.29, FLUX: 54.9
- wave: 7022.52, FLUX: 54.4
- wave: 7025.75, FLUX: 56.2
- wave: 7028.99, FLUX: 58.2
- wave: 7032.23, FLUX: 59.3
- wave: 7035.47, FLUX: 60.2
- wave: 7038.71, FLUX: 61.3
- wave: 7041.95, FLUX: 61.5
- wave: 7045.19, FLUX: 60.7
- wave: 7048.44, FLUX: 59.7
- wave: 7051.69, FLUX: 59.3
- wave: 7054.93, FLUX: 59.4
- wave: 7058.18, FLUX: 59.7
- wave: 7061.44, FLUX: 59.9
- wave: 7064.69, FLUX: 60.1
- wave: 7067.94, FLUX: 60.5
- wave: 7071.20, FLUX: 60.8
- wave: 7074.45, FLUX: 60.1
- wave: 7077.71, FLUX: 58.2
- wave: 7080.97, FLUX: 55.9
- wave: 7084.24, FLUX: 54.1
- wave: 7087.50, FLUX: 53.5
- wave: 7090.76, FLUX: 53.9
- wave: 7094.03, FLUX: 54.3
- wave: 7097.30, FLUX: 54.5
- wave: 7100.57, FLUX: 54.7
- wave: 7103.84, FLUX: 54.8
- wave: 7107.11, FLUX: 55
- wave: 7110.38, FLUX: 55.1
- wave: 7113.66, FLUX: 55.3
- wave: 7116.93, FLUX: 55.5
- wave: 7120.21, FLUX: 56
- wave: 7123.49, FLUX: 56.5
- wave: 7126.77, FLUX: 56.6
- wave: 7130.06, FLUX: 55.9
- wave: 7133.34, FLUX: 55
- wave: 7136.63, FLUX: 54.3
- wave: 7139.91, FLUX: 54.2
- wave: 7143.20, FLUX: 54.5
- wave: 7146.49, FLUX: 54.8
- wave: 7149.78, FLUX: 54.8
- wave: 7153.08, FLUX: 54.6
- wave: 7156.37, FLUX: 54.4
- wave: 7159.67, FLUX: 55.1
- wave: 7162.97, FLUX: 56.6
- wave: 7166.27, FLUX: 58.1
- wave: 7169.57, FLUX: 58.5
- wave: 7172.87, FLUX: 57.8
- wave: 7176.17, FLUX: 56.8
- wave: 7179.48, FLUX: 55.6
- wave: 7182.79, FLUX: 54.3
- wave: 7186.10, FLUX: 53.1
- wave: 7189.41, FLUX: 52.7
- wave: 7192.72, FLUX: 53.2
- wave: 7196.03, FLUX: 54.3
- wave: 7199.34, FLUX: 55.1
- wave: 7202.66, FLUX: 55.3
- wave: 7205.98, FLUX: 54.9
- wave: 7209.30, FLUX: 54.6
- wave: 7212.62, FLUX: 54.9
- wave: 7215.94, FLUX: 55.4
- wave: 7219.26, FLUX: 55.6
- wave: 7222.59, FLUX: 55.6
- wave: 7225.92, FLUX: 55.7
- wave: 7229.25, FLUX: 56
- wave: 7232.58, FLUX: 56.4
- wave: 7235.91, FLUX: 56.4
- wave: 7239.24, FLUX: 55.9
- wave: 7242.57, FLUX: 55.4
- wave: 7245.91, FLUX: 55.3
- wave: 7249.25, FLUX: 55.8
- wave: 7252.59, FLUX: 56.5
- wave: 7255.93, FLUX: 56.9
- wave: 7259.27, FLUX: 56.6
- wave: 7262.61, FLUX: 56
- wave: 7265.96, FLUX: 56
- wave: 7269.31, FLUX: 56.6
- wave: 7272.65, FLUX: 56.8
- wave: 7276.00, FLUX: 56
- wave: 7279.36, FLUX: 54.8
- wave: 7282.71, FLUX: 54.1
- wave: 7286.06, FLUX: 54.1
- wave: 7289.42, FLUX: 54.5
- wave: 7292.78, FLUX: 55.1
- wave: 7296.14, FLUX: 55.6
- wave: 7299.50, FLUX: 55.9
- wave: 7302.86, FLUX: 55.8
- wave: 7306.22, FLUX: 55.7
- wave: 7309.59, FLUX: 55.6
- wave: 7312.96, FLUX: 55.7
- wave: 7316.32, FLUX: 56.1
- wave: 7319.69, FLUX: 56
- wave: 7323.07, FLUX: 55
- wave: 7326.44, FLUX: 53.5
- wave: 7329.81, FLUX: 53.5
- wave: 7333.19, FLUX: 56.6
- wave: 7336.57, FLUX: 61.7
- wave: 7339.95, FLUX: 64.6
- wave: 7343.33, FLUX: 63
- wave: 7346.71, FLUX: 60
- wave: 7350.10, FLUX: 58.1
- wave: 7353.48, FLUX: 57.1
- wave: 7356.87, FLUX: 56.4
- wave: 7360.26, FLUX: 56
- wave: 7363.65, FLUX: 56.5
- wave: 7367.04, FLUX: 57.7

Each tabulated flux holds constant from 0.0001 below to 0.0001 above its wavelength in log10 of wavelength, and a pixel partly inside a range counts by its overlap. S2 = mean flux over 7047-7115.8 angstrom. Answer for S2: 57.1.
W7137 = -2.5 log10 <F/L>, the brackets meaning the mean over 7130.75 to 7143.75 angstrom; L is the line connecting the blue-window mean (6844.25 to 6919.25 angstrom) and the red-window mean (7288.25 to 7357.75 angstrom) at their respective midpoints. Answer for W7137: 0.06 mag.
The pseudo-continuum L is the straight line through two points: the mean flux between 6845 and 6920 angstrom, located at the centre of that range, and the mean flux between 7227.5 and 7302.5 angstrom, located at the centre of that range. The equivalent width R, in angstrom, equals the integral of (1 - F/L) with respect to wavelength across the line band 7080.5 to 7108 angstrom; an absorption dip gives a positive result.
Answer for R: 1.4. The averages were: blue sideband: 59.1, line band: 54.4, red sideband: 55.8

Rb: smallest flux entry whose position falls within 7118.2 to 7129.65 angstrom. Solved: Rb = 56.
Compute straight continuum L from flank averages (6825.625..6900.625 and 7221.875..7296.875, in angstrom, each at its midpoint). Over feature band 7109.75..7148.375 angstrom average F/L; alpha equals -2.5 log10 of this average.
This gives 0.021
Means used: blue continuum 57.8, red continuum 55.7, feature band 55.3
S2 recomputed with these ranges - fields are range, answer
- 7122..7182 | 55.8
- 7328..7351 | 59.7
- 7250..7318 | 55.7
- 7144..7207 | 55.3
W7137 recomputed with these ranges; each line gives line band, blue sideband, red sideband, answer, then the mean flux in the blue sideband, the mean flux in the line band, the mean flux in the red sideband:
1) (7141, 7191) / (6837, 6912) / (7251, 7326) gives 0.02 mag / 58.8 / 55.4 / 55.7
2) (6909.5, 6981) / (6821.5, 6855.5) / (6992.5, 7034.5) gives -0.05 mag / 55.7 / 59.4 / 57.2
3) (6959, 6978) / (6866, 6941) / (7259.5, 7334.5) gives 0.01 mag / 59.6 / 58.2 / 55.4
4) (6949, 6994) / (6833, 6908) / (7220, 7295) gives -0.02 mag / 58.5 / 59.1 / 55.7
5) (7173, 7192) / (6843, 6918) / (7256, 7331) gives 0.03 mag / 59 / 54.7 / 55.5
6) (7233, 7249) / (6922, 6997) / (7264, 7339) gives 0.01 mag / 59.3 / 55.8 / 55.8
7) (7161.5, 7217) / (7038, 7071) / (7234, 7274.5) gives 0.04 mag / 60.2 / 55.4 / 56.2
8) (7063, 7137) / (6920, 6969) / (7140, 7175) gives 0.01 mag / 59.7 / 56.1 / 55.9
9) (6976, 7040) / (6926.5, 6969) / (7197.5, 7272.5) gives 0.02 mag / 59.7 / 58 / 55.8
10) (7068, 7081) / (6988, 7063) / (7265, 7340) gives -0.02 mag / 58.5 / 59.3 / 55.9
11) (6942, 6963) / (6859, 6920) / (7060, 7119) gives -0.04 mag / 59.6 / 60.8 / 56.4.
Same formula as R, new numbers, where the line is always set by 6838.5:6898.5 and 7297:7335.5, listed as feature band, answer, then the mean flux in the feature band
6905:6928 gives -0.89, 60.1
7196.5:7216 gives 0.41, 55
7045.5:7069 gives -1.17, 59.8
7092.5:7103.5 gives 0.43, 54.5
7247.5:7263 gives -0.15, 56.4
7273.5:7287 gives 0.20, 54.9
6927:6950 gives -0.92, 60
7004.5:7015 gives -0.22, 58.5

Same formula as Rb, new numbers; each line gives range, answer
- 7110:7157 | 54.2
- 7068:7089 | 53.5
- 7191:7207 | 53.2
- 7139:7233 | 52.7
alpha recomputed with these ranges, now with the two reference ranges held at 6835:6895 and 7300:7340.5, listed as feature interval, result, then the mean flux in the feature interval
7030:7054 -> -0.055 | 60.2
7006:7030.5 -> 0.006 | 57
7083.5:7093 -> 0.064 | 53.9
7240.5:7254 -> 0.017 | 55.7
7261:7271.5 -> 0.006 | 56.2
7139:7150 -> 0.046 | 54.6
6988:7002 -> -0.003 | 57.5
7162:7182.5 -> -0.004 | 57.1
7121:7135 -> 0.020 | 56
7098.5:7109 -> 0.043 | 54.9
